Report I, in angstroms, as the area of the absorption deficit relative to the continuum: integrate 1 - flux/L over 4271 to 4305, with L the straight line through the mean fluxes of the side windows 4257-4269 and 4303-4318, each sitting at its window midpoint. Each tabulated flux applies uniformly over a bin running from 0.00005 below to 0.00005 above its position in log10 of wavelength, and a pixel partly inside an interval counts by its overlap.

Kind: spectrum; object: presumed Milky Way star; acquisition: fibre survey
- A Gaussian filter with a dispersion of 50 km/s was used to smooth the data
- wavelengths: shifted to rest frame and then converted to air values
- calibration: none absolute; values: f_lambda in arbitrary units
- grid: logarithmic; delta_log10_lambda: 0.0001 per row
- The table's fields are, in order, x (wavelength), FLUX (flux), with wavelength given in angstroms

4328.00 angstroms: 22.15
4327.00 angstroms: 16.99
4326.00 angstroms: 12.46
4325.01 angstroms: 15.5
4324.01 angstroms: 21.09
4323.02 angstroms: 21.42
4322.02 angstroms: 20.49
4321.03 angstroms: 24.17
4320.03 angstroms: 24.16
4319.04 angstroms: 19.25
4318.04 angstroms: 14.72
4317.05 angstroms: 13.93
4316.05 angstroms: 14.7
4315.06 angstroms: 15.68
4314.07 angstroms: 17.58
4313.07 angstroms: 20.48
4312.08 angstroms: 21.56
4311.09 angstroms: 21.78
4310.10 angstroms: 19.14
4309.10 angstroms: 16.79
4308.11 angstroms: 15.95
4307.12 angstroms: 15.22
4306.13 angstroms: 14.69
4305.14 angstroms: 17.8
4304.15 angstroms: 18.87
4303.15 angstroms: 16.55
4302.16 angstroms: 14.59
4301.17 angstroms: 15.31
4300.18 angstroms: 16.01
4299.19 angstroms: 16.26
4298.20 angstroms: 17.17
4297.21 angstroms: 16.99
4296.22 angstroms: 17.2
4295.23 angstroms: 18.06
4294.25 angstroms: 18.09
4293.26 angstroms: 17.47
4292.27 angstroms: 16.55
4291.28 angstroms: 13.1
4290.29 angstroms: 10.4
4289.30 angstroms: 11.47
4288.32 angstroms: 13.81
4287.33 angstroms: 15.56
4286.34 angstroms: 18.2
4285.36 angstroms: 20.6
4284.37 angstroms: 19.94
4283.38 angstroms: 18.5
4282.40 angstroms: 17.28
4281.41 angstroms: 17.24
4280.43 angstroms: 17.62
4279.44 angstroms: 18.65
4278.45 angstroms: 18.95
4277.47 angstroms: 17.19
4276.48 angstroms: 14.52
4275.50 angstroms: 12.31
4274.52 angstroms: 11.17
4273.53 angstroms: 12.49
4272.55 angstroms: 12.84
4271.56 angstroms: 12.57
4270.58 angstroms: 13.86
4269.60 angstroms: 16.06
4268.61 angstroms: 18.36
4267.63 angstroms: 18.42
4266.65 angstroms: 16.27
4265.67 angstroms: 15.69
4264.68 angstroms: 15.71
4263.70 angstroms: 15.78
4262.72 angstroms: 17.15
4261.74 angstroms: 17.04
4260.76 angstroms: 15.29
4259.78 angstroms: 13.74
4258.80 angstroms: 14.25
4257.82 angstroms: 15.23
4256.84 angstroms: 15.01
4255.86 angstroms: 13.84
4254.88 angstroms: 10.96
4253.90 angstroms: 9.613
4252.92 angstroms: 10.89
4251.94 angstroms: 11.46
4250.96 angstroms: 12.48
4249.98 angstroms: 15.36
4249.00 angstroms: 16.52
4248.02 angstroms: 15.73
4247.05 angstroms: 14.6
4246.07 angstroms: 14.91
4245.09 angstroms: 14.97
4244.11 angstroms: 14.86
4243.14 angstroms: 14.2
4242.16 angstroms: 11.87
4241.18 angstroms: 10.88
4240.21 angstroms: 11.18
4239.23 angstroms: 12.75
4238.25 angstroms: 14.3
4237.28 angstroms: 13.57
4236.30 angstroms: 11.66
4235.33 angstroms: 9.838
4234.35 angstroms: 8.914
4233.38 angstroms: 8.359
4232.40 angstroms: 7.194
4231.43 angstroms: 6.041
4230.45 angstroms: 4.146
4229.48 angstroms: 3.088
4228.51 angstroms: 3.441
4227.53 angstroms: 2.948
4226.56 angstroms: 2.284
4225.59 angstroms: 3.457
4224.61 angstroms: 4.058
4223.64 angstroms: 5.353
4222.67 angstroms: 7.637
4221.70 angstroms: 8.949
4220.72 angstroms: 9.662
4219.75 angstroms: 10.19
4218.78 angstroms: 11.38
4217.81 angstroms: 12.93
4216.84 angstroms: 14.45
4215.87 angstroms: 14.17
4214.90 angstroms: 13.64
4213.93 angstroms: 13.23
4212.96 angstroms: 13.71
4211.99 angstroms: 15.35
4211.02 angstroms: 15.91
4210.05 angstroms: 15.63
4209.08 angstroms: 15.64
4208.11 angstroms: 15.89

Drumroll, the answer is 1.46 angstroms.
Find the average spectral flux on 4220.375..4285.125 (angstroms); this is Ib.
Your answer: 12.6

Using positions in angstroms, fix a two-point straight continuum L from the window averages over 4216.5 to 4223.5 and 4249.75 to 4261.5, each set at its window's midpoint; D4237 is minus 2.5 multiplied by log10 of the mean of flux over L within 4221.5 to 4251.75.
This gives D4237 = 0.21 mag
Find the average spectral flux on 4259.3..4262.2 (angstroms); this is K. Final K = 15.4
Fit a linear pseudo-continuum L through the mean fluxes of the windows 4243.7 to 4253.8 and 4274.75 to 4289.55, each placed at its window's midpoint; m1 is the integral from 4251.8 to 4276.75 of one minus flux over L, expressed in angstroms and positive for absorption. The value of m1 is 1.6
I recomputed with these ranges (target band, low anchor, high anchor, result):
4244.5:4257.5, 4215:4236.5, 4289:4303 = -3.7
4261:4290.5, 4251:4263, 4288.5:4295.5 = -3.3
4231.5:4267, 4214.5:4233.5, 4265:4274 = -4.5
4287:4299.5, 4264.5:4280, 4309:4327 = 1.0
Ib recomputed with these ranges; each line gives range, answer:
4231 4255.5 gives 12.1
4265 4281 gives 15.4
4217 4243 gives 8.47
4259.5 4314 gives 16.4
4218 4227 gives 7.21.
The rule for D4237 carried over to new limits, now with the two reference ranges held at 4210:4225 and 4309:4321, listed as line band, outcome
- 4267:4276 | 0.084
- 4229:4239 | 0.408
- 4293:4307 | 0.048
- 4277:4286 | -0.142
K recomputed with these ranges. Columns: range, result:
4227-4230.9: 3.39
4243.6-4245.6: 14.9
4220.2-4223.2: 8.71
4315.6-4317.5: 14.3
